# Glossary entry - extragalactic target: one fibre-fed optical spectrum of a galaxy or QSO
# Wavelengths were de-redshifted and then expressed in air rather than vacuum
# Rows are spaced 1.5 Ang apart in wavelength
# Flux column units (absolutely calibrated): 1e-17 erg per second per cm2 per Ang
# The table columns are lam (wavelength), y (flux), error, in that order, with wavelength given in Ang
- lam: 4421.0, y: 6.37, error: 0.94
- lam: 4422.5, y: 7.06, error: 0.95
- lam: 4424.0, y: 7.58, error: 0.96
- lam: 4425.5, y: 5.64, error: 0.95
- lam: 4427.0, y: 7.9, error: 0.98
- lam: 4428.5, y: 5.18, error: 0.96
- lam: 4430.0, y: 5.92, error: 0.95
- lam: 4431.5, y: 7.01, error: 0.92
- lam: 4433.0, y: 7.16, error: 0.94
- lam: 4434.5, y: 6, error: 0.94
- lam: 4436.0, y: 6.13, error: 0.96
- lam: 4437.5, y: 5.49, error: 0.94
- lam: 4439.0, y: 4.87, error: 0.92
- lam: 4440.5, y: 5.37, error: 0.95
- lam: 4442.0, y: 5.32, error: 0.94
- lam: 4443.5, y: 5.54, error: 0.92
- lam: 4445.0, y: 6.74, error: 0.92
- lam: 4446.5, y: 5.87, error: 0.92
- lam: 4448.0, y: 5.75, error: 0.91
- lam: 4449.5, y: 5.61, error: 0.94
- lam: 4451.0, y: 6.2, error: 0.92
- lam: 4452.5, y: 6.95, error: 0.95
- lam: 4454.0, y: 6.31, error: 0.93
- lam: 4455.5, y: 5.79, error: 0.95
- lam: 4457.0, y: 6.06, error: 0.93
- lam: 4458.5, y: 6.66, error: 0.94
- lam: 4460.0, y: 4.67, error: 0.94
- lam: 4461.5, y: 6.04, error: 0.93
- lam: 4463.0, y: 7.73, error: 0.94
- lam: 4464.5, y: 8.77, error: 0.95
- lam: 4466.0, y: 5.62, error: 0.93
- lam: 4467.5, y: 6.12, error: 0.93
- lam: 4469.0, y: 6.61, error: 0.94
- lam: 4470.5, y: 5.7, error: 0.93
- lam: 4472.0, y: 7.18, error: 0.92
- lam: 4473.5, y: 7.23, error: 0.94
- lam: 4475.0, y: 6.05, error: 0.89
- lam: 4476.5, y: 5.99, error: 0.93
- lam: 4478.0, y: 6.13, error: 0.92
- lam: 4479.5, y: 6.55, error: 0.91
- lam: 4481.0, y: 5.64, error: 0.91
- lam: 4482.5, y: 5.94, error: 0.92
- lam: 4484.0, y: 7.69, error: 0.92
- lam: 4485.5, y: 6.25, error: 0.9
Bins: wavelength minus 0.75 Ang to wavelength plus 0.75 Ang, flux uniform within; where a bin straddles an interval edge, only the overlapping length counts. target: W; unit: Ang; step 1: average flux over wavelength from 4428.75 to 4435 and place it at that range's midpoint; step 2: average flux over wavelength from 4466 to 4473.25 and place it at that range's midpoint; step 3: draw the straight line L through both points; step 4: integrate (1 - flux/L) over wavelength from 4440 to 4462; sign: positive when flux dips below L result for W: 1.6 Ang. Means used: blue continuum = 6.44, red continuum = 6.38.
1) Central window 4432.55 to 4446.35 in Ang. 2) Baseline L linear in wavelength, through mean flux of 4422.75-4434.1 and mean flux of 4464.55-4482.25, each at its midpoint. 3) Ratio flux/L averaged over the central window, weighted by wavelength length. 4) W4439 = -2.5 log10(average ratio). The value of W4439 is 0.13 mag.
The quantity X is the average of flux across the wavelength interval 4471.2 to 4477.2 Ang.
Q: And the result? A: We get 6.61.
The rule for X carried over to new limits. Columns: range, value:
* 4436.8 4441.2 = 5.24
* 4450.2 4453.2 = 6.55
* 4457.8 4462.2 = 5.78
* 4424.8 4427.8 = 6.76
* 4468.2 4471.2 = 6.16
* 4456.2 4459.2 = 6.35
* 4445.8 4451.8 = 5.87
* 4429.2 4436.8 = 6.43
